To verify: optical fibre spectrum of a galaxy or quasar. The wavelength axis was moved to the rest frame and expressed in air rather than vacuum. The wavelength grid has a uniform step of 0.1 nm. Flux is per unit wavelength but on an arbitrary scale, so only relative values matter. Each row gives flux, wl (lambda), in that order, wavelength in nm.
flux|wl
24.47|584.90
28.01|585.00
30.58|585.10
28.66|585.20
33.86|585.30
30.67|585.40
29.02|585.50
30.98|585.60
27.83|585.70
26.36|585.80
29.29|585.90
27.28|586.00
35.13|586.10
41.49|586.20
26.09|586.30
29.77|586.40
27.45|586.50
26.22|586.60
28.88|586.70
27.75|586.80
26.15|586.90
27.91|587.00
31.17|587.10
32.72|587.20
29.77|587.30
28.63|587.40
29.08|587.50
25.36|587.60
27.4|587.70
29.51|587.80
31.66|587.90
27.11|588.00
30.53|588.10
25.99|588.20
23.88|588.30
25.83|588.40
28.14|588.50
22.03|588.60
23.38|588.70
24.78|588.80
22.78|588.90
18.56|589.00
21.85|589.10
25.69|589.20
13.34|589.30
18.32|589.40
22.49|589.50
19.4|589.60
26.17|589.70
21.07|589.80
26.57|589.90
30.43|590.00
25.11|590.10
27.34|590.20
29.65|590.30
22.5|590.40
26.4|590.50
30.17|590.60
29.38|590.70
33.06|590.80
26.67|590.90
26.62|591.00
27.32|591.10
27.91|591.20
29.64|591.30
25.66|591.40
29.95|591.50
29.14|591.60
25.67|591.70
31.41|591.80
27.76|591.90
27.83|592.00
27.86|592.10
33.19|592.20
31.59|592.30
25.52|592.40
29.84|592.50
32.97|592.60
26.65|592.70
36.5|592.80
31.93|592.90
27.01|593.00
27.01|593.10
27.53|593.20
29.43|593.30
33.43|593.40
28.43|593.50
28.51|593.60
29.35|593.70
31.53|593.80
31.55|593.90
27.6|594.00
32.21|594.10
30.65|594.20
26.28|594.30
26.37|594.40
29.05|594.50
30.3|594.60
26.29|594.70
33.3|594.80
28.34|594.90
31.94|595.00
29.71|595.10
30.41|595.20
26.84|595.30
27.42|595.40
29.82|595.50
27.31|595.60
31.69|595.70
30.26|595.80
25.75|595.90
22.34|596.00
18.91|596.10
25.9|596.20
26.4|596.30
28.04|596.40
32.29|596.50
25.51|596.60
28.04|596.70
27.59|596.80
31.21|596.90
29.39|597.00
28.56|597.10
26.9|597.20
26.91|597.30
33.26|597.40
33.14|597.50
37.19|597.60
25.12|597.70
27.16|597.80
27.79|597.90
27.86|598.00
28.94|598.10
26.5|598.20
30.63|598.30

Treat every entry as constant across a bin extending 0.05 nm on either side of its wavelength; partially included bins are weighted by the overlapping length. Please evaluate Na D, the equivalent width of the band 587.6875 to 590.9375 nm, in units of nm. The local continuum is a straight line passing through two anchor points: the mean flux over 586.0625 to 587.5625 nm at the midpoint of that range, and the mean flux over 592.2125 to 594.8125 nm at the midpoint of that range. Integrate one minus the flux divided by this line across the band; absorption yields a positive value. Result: 0.48 nm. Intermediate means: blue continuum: 29.8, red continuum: 29.6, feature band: 25.3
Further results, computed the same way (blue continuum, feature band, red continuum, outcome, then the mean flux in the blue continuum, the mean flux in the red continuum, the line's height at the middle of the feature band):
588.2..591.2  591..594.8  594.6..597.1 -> -0.38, 24.9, 28.2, 26.6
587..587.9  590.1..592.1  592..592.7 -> 0.11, 29.3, 29.7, 29.6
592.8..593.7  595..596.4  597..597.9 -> 0.11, 29.6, 29.6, 29.6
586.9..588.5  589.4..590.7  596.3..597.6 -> 0.14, 28.4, 29.4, 28.6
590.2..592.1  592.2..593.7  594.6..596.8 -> -0.09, 28.1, 28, 28.1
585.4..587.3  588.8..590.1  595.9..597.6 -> 0.30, 29.6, 28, 29.1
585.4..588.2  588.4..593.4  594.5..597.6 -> 0.37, 29.2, 28.6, 29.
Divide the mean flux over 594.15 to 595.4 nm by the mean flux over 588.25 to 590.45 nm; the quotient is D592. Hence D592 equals 1.2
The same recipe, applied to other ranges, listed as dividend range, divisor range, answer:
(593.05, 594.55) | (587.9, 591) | 1.17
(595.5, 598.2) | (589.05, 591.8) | 1.09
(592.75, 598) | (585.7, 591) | 1.08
